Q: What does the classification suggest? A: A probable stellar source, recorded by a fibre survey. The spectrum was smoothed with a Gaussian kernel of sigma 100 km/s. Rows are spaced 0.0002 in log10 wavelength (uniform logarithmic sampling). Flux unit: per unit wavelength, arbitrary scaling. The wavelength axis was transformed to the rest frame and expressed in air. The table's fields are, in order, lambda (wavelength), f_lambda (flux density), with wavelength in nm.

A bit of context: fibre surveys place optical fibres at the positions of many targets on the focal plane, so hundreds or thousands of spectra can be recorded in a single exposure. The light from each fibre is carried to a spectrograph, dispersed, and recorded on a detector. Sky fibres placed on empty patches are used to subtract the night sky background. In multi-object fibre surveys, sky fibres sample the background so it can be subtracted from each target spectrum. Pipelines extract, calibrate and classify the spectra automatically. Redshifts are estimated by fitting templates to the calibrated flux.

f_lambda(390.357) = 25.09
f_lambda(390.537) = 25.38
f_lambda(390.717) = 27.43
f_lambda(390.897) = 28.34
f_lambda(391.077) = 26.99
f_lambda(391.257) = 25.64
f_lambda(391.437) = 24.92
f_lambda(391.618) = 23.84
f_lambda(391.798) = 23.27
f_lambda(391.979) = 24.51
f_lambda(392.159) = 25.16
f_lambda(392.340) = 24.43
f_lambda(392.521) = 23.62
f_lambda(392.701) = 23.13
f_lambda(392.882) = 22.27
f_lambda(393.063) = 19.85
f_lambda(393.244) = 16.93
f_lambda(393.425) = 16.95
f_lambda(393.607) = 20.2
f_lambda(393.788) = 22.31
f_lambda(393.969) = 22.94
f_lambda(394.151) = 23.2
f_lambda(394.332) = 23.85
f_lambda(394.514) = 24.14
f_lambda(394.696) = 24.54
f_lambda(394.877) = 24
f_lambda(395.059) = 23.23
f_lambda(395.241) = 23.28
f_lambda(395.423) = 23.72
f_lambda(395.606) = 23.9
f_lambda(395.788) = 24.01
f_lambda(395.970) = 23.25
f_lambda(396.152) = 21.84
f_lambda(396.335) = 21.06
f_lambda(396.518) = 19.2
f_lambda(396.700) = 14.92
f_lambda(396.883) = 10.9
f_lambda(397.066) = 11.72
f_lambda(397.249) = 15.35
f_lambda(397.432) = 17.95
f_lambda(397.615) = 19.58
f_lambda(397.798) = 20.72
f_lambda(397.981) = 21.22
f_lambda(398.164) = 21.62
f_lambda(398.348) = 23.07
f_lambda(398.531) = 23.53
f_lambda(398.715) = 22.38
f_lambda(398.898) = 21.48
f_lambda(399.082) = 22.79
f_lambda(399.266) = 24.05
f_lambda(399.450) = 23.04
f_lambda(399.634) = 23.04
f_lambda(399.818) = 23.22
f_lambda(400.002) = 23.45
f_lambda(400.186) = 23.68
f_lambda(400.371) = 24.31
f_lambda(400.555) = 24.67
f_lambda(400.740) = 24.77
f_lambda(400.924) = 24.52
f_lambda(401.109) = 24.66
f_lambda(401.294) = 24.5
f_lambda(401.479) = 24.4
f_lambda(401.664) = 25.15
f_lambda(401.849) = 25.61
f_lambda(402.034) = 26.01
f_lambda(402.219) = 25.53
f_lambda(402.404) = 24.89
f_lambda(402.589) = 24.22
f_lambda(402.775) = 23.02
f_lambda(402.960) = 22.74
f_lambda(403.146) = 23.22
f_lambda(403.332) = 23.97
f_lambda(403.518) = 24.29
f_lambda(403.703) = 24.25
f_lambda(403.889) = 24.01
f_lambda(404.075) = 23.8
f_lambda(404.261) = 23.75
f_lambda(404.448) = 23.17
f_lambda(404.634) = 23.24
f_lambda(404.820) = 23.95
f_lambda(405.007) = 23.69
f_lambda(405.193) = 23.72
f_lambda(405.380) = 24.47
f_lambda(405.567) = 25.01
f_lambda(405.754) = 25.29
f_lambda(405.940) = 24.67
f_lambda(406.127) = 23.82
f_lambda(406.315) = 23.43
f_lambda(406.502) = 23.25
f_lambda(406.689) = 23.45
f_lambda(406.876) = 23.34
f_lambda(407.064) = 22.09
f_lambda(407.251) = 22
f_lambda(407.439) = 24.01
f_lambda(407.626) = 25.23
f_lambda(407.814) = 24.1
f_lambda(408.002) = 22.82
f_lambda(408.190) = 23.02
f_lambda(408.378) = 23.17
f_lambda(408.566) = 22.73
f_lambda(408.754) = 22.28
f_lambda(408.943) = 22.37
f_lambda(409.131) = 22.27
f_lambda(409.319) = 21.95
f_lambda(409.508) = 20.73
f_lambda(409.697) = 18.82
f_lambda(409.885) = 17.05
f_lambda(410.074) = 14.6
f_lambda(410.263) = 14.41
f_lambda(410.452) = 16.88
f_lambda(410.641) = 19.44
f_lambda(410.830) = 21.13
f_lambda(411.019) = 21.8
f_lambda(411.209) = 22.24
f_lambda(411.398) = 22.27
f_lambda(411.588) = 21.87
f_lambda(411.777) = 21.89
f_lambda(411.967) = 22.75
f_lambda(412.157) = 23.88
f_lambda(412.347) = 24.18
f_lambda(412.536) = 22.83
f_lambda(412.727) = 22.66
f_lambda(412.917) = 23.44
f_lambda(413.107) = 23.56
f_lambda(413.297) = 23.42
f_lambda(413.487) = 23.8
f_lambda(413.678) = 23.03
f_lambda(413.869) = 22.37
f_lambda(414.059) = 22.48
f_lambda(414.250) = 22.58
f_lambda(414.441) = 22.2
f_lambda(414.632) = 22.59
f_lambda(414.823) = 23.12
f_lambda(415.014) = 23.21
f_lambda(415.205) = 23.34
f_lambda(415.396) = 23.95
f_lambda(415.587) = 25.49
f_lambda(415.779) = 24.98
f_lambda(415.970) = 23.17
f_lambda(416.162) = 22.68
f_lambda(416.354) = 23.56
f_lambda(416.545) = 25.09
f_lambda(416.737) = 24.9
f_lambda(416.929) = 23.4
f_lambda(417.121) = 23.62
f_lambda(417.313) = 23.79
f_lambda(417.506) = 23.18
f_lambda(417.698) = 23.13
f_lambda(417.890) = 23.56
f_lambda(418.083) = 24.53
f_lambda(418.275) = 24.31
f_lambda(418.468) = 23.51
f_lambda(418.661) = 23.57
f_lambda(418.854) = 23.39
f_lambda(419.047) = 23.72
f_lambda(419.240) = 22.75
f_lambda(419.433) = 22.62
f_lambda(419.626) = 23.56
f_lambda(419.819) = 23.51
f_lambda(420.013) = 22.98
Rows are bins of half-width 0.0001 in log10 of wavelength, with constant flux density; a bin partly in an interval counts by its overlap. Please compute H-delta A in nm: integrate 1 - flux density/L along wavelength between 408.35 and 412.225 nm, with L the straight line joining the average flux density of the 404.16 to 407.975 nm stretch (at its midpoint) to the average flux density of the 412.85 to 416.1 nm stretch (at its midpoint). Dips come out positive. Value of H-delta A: 0.48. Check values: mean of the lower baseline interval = 23.8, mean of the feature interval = 20.6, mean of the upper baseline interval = 23.3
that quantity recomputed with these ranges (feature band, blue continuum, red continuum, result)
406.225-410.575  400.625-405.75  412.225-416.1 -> 0.43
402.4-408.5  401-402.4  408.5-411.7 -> -0.23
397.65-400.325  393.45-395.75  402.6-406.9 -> 0.09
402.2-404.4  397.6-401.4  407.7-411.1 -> -0.17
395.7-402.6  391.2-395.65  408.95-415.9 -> 0.15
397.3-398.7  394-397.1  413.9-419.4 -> 0.04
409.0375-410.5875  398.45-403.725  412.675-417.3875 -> 0.35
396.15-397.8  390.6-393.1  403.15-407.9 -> 0.50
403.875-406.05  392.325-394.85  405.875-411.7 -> -0.23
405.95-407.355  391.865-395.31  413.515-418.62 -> 0.00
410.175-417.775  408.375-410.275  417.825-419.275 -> -0.27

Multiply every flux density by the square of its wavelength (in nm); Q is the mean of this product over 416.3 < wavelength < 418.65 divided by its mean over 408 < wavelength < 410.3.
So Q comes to 1.21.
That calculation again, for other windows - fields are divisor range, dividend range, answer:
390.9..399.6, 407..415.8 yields 1.10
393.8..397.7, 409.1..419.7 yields 1.19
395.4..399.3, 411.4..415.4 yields 1.23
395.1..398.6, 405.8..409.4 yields 1.22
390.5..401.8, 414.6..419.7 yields 1.17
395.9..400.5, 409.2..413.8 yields 1.09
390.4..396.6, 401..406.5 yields 1.09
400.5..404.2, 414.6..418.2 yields 1.04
